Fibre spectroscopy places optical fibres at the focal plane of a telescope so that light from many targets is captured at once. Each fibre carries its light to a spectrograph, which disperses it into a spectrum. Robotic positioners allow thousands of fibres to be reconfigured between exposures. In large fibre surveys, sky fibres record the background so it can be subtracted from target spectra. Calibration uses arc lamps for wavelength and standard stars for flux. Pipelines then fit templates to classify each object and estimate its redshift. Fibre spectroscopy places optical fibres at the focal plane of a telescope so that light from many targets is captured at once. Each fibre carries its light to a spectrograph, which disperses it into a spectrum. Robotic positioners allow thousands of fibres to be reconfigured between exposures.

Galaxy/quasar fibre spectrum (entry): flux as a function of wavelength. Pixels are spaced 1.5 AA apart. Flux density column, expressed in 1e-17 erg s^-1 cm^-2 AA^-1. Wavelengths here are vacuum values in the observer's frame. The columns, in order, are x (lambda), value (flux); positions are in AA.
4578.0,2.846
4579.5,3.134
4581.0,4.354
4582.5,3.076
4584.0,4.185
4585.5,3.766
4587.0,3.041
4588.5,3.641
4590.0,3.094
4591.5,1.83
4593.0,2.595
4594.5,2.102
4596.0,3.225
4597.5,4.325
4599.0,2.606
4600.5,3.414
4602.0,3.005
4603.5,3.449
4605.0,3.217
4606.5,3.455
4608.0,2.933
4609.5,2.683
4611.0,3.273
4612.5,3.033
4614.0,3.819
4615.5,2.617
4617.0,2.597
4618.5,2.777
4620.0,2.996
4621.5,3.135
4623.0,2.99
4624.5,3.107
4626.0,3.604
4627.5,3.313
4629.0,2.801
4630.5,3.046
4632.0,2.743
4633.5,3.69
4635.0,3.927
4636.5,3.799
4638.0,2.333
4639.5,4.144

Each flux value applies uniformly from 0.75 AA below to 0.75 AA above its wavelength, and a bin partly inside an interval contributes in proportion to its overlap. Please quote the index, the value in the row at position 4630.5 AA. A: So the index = 3.046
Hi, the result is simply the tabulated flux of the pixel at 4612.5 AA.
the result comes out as 3.033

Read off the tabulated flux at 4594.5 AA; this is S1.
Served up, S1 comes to 2.102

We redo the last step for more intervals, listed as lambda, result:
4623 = 2.99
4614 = 3.819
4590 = 3.094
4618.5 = 2.777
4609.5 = 2.683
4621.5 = 3.135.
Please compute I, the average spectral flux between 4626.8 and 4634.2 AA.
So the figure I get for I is 3.11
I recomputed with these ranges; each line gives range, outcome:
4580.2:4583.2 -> 3.72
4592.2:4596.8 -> 2.65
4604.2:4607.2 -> 3.34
